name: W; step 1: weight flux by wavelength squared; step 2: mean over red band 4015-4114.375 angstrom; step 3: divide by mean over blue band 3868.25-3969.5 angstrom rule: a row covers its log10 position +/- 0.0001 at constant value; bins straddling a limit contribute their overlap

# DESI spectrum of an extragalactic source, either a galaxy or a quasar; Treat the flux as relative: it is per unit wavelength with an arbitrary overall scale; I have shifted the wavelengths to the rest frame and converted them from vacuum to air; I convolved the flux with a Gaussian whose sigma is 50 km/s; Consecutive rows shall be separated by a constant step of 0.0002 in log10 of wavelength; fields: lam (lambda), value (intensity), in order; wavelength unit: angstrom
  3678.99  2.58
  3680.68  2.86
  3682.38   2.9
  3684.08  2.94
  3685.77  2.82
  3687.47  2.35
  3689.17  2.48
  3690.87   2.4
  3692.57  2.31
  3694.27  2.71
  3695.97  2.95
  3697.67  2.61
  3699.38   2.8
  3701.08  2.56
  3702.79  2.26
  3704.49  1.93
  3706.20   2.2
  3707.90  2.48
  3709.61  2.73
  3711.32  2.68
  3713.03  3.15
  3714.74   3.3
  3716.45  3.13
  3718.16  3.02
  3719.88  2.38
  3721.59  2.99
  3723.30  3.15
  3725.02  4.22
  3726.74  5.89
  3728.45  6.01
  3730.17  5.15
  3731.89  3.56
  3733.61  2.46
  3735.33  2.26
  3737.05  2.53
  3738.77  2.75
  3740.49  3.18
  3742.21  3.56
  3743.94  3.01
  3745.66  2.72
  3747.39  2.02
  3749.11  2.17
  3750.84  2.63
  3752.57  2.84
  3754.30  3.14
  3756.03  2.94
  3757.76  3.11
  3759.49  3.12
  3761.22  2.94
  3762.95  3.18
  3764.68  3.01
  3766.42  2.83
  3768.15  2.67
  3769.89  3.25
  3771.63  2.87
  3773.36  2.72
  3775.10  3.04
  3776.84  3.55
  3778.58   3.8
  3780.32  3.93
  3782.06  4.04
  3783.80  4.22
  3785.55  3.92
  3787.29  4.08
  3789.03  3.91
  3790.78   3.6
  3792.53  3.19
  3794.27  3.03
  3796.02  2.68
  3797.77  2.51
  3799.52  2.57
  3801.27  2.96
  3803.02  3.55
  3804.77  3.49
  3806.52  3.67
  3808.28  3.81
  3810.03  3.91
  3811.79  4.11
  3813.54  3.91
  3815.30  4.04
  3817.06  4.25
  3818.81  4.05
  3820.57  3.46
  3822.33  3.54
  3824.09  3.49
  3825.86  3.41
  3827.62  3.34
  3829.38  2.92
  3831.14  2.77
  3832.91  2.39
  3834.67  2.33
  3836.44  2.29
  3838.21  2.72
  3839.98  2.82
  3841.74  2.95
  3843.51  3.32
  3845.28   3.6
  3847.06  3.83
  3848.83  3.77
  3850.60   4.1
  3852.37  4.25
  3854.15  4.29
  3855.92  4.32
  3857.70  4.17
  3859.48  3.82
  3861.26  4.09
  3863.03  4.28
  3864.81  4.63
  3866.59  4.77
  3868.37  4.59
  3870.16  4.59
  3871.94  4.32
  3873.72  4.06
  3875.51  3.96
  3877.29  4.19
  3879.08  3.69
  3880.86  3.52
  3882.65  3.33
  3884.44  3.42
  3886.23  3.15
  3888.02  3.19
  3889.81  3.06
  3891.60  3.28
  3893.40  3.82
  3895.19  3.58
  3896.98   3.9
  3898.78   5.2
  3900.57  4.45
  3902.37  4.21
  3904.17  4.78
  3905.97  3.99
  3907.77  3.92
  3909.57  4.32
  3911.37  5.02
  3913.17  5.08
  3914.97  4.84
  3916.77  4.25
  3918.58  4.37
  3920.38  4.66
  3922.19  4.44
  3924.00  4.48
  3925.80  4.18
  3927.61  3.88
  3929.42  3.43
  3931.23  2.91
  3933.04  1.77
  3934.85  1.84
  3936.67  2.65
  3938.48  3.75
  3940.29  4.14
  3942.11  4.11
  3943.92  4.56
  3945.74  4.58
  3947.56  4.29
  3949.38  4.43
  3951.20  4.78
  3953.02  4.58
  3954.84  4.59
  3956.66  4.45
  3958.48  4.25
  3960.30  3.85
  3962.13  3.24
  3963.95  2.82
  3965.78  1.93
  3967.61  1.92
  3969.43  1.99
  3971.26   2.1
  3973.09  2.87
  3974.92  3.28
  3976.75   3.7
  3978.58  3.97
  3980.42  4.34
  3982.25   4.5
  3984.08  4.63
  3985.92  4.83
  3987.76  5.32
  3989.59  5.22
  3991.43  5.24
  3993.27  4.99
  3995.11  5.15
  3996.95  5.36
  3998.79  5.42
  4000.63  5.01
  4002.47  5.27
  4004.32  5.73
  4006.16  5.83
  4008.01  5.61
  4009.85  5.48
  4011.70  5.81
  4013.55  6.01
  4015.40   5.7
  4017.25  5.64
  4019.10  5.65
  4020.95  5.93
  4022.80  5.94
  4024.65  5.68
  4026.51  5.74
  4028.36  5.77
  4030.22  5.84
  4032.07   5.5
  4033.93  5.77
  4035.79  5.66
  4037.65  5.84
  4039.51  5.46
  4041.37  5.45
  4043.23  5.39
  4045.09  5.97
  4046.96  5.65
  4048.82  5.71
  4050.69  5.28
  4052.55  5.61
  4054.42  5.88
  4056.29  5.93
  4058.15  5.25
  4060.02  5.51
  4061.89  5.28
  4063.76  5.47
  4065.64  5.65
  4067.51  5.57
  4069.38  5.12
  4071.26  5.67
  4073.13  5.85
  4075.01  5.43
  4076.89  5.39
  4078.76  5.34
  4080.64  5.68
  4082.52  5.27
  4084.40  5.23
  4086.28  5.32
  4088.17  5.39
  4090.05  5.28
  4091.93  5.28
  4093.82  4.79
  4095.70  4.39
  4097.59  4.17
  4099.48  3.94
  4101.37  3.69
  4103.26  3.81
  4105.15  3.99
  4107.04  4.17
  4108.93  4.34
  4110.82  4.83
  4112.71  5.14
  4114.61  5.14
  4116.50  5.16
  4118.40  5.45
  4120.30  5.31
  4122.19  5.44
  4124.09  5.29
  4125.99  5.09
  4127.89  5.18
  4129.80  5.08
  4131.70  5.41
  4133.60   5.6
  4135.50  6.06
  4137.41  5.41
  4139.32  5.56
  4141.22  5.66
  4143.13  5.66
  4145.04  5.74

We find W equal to 1.47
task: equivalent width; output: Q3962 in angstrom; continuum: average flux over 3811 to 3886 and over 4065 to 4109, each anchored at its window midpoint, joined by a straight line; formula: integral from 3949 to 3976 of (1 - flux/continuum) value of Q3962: 5.7 angstrom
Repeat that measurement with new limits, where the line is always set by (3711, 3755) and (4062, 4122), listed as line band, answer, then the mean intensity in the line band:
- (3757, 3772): 1.7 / 3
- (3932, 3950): 2.9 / 3.59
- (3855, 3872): -2.1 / 4.36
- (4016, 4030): -3.3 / 5.77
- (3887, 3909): 0.6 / 3.95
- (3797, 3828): 0.5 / 3.57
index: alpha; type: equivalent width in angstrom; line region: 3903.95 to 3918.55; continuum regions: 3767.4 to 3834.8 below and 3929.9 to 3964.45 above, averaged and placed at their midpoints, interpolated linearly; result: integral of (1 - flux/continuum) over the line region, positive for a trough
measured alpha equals -3.2 angstrom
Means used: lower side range 3.42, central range 4.5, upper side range 3.78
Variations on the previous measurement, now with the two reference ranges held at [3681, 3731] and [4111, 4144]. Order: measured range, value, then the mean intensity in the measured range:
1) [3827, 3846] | 4.7 angstrom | 2.85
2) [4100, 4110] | 2.4 angstrom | 4.01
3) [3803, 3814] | -0.5 angstrom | 3.79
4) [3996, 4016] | -3.6 angstrom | 5.56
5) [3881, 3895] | 2.5 angstrom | 3.34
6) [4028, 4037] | -1.6 angstrom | 5.71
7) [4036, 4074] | -4.6 angstrom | 5.58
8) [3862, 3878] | -1.7 angstrom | 4.38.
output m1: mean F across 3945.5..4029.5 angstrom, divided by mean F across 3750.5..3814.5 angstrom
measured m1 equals 1.4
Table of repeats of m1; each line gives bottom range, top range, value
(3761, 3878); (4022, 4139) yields 1.48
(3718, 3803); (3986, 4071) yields 1.71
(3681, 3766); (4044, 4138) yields 1.75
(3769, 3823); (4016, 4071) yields 1.59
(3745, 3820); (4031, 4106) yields 1.59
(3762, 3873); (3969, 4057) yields 1.46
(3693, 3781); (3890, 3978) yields 1.25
